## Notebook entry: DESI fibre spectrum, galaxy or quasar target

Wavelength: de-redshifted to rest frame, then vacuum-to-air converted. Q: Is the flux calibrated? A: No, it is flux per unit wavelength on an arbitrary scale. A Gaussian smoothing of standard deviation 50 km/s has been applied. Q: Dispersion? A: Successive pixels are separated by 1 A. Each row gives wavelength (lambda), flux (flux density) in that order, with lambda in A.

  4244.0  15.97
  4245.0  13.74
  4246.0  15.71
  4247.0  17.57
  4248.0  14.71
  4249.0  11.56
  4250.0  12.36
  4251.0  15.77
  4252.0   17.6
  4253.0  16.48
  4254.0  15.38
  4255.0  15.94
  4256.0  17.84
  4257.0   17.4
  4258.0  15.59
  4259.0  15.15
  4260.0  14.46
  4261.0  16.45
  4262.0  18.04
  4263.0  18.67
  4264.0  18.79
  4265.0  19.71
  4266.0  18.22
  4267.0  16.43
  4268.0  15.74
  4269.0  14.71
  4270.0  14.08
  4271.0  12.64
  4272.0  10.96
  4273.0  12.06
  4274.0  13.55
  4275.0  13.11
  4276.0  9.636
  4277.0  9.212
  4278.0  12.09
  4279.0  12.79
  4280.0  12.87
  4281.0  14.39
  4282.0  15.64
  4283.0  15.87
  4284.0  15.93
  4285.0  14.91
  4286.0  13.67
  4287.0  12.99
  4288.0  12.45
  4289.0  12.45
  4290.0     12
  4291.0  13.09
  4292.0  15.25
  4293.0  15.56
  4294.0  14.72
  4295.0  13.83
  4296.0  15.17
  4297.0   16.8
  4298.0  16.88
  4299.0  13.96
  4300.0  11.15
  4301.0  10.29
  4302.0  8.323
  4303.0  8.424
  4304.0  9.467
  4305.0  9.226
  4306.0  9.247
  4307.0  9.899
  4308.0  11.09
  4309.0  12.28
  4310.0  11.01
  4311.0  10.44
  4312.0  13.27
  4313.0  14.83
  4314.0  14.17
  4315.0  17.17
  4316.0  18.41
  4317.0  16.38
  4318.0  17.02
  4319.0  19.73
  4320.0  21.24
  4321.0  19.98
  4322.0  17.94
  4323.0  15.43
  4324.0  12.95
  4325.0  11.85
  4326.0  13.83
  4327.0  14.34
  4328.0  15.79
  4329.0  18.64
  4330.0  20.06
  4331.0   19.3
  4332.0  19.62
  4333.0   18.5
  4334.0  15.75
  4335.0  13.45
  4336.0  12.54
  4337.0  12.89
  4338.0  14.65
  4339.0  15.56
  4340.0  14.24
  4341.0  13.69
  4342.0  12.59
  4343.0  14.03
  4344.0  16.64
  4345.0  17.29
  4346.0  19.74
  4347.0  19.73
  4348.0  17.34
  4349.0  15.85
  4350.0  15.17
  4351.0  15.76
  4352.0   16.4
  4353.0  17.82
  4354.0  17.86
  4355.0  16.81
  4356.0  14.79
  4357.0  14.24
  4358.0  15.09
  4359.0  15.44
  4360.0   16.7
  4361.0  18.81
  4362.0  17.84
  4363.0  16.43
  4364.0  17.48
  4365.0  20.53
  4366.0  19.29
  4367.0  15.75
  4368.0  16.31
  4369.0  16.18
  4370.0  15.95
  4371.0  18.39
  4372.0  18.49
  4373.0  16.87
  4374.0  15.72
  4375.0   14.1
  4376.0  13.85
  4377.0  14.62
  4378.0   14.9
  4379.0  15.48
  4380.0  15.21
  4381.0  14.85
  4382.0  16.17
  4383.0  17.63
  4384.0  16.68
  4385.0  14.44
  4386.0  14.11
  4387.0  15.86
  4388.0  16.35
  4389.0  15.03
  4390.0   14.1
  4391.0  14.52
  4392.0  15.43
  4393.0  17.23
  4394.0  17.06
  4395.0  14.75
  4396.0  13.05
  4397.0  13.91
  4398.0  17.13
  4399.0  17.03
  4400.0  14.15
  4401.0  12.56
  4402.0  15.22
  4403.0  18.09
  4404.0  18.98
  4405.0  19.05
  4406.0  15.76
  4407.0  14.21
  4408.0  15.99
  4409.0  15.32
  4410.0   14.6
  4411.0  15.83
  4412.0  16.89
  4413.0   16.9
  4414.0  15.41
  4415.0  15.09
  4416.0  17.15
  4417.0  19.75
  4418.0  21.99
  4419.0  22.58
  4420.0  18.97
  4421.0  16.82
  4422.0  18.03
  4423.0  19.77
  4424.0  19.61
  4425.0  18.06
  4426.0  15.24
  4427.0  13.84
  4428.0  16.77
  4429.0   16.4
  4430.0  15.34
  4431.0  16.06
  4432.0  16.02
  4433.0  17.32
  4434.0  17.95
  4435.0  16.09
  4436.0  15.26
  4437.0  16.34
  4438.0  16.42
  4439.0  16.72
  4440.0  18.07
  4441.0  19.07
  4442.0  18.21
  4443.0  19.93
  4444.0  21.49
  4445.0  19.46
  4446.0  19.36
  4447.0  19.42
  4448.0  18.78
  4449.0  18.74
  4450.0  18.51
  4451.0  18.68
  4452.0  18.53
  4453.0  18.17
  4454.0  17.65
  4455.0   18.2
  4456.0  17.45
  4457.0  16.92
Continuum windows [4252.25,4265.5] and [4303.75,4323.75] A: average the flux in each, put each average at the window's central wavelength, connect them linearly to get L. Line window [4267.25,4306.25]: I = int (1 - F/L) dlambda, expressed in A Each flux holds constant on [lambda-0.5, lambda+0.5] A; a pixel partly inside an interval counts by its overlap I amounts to 6.67 A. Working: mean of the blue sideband 16.9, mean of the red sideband 14.5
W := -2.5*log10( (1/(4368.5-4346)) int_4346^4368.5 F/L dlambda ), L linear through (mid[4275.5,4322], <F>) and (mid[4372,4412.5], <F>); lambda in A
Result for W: -0.142 mag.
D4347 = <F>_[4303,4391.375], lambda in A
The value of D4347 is 15.6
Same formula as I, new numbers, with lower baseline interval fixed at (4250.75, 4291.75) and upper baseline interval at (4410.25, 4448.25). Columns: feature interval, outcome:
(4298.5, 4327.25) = 3.67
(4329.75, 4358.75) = 0.03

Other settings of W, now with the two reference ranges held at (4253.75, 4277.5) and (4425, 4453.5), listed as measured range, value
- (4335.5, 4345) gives 0.139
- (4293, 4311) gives 0.295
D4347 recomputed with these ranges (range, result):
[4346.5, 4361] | 16.4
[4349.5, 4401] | 16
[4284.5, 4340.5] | 14.4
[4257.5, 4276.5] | 15.2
